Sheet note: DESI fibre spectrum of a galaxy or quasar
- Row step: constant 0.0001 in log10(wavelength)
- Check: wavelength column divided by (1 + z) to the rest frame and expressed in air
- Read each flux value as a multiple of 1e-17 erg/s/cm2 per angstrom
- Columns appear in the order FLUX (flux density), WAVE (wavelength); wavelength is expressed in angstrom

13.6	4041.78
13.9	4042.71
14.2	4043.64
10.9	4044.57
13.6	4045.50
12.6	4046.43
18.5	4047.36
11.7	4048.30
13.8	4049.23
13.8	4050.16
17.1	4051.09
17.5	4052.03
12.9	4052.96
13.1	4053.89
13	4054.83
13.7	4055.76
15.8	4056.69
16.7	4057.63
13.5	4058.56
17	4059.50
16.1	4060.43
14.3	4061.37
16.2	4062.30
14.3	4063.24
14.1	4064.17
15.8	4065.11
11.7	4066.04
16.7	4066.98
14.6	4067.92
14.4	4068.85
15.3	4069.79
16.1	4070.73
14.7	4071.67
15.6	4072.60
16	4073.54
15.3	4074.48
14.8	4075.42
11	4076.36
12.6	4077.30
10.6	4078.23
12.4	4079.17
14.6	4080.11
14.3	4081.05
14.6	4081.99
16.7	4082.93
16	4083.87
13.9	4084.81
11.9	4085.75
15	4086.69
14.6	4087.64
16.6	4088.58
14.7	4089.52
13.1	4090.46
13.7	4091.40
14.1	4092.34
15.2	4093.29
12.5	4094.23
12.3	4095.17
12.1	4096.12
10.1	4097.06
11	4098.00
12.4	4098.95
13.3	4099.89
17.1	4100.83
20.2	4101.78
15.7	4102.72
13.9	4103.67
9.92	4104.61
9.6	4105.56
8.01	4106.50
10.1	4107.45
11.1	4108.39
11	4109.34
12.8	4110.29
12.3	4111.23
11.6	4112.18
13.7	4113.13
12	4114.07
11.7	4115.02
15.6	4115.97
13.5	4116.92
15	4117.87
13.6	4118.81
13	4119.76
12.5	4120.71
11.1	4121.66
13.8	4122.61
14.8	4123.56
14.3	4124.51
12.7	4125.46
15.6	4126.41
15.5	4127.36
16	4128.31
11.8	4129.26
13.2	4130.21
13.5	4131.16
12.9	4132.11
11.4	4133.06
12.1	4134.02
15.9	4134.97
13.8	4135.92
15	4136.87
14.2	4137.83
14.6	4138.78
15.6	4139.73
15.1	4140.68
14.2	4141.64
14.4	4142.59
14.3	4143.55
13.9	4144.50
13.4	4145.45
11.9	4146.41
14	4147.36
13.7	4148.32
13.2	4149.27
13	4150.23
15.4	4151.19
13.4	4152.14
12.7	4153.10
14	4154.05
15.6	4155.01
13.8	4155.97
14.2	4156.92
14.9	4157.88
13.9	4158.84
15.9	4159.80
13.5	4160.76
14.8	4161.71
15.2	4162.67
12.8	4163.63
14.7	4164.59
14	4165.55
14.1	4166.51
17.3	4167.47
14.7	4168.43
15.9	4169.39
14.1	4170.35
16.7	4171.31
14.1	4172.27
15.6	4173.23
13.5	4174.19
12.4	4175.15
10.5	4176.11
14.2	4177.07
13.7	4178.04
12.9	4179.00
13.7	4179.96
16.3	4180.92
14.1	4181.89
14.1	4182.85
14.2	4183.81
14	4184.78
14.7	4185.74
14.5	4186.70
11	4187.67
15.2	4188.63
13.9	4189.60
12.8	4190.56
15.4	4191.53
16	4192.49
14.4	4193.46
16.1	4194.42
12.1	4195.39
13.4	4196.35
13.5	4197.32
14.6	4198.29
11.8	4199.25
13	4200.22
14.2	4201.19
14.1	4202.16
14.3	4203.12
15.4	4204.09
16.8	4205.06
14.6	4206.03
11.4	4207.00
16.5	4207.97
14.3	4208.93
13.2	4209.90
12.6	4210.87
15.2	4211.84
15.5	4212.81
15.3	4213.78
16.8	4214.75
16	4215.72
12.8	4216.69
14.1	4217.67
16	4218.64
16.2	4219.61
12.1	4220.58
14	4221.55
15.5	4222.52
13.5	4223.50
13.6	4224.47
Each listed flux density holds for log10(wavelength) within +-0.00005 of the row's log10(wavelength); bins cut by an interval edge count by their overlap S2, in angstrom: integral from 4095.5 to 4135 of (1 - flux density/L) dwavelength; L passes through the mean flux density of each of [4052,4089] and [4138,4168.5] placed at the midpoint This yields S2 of 3.8 angstrom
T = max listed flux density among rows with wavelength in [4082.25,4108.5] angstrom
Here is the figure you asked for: 20.2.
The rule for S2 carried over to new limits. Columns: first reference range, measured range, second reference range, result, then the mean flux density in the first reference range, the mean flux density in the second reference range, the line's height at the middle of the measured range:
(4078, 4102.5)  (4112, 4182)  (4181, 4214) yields 0.7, 14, 14.2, 14.1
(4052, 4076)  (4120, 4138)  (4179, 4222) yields 1.2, 14.9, 14.3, 14.6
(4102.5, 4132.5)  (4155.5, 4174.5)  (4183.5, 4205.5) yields -1.5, 12.8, 14.1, 13.6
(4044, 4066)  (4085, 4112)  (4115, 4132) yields 2.0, 14.6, 13.8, 14.1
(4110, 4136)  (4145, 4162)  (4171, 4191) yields -0.4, 13.4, 13.9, 13.7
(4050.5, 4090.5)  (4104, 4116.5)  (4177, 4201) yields 2.5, 14.6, 14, 14.4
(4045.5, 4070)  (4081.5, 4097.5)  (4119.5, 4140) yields 0.4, 14.8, 13.8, 14.3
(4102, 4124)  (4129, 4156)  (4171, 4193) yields -1.3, 12.5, 14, 13.2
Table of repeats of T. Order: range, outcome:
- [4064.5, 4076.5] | 16.7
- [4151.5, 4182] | 17.3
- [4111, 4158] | 16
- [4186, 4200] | 16.1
